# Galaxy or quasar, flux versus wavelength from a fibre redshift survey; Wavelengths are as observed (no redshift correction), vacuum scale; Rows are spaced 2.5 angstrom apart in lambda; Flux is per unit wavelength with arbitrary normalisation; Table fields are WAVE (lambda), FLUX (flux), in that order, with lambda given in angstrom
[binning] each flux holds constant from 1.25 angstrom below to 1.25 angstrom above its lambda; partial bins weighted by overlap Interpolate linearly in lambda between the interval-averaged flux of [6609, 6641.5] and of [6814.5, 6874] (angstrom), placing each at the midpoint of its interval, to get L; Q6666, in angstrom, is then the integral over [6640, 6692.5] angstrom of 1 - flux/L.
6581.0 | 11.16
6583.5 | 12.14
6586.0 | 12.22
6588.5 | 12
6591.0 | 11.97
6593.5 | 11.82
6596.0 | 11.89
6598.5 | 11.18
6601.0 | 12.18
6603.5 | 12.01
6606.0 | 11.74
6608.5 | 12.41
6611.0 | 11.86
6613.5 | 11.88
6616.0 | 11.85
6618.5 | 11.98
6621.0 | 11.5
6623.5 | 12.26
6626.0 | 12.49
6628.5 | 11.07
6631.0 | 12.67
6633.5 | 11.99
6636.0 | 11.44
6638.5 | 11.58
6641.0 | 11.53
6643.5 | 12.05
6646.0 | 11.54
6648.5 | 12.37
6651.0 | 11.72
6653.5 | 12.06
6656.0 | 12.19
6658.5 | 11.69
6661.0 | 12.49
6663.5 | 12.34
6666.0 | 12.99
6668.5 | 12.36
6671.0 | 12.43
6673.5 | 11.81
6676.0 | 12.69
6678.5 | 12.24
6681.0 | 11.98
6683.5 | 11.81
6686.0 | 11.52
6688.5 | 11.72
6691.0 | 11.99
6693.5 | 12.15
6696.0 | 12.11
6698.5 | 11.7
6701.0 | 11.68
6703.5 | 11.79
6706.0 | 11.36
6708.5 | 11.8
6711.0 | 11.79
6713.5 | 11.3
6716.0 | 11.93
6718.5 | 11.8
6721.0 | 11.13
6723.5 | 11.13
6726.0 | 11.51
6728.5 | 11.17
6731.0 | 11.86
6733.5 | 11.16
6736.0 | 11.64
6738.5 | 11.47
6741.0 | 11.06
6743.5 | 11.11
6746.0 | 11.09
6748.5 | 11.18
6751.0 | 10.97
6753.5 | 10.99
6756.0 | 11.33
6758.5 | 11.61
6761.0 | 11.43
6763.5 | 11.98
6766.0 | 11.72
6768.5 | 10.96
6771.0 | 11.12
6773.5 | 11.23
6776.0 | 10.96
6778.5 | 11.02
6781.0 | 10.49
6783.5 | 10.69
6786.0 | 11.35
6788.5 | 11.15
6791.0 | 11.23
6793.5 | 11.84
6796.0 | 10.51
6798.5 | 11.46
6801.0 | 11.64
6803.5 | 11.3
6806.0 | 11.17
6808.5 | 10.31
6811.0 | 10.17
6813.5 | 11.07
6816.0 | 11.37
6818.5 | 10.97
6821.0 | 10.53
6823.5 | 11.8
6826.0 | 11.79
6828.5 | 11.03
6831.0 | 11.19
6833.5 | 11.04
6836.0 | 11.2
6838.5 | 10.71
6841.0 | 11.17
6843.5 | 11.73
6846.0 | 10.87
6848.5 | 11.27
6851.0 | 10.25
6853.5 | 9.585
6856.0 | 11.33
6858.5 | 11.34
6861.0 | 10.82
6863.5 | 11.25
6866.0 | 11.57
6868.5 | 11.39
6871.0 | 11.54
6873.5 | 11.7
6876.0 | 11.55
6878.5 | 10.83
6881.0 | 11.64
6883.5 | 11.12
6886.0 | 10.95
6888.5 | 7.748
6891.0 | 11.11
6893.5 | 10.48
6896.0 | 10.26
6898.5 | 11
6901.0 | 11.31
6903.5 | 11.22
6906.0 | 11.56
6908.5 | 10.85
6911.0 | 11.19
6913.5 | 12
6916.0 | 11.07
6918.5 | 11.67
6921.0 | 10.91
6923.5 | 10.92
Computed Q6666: -1.5 angstrom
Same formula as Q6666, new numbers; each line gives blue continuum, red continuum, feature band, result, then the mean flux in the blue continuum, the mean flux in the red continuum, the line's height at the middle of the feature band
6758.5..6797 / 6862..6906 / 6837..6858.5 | 0.33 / 11.2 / 11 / 11.1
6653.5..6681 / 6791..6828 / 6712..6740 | 0.84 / 12.3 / 11.1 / 11.8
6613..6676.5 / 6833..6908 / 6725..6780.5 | 1.17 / 12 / 11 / 11.5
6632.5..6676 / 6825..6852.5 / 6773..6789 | 0.60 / 12.1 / 11.1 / 11.4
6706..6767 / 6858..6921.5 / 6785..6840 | 0.60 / 11.4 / 11.1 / 11.3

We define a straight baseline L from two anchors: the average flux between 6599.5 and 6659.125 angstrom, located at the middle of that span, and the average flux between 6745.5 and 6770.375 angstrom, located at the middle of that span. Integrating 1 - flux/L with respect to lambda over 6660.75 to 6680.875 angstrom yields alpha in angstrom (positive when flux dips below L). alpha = -1.14 angstrom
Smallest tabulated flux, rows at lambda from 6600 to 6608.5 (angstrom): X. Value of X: 11.74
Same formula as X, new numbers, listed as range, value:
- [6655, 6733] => 11.13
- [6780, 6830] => 10.17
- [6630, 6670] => 11.44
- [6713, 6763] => 10.97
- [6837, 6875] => 9.585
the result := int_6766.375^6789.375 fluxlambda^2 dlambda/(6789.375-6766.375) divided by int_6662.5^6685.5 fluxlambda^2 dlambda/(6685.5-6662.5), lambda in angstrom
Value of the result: 0.9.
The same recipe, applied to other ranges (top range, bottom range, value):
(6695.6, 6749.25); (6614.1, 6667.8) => 0.98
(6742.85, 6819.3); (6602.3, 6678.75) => 0.97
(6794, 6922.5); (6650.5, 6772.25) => 0.99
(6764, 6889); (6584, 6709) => 0.98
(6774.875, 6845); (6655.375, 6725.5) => 0.97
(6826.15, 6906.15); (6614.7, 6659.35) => 0.99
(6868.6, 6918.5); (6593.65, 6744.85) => 1.00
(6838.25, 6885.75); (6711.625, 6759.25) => 1.02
